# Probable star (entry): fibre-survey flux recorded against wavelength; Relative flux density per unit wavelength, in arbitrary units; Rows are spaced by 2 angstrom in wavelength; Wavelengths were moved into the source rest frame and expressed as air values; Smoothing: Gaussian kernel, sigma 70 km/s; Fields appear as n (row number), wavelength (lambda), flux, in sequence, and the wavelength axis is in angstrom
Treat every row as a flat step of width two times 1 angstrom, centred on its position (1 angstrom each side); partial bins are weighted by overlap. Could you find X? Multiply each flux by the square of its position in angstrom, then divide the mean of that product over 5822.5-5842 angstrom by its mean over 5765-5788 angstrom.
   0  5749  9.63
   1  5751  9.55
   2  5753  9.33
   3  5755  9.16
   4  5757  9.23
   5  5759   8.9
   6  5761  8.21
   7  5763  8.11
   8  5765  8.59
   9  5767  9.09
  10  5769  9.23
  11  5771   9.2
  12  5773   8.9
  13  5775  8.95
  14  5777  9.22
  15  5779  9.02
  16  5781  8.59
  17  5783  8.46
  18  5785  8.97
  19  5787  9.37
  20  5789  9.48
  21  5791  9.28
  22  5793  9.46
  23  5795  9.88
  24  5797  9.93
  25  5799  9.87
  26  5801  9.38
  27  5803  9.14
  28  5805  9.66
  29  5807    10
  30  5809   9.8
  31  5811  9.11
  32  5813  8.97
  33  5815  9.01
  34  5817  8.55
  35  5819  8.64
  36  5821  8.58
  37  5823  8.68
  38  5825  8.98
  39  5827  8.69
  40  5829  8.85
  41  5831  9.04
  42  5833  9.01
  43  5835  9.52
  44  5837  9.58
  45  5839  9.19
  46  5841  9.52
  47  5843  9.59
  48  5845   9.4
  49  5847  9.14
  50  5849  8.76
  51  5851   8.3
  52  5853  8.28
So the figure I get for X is 1.03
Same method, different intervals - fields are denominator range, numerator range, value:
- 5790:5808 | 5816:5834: 0.92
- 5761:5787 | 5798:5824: 1.05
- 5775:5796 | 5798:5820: 1.02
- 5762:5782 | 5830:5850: 1.07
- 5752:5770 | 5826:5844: 1.07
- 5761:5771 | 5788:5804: 1.10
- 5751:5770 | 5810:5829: 1.01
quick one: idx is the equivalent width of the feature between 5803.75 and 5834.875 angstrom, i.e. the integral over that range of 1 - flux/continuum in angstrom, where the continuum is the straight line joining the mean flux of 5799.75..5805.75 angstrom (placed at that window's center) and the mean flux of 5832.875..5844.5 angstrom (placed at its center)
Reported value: 1.2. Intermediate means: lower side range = 9.4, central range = 9.05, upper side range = 9.43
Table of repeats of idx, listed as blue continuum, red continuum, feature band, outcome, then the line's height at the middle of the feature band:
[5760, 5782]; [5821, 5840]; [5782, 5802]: -1.1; 8.9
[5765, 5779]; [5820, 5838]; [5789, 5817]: -1.4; 9.02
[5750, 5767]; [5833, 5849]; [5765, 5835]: -0.1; 9.13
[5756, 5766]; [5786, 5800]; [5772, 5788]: 0.5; 9.2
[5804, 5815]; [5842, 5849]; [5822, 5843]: 0.5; 9.35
